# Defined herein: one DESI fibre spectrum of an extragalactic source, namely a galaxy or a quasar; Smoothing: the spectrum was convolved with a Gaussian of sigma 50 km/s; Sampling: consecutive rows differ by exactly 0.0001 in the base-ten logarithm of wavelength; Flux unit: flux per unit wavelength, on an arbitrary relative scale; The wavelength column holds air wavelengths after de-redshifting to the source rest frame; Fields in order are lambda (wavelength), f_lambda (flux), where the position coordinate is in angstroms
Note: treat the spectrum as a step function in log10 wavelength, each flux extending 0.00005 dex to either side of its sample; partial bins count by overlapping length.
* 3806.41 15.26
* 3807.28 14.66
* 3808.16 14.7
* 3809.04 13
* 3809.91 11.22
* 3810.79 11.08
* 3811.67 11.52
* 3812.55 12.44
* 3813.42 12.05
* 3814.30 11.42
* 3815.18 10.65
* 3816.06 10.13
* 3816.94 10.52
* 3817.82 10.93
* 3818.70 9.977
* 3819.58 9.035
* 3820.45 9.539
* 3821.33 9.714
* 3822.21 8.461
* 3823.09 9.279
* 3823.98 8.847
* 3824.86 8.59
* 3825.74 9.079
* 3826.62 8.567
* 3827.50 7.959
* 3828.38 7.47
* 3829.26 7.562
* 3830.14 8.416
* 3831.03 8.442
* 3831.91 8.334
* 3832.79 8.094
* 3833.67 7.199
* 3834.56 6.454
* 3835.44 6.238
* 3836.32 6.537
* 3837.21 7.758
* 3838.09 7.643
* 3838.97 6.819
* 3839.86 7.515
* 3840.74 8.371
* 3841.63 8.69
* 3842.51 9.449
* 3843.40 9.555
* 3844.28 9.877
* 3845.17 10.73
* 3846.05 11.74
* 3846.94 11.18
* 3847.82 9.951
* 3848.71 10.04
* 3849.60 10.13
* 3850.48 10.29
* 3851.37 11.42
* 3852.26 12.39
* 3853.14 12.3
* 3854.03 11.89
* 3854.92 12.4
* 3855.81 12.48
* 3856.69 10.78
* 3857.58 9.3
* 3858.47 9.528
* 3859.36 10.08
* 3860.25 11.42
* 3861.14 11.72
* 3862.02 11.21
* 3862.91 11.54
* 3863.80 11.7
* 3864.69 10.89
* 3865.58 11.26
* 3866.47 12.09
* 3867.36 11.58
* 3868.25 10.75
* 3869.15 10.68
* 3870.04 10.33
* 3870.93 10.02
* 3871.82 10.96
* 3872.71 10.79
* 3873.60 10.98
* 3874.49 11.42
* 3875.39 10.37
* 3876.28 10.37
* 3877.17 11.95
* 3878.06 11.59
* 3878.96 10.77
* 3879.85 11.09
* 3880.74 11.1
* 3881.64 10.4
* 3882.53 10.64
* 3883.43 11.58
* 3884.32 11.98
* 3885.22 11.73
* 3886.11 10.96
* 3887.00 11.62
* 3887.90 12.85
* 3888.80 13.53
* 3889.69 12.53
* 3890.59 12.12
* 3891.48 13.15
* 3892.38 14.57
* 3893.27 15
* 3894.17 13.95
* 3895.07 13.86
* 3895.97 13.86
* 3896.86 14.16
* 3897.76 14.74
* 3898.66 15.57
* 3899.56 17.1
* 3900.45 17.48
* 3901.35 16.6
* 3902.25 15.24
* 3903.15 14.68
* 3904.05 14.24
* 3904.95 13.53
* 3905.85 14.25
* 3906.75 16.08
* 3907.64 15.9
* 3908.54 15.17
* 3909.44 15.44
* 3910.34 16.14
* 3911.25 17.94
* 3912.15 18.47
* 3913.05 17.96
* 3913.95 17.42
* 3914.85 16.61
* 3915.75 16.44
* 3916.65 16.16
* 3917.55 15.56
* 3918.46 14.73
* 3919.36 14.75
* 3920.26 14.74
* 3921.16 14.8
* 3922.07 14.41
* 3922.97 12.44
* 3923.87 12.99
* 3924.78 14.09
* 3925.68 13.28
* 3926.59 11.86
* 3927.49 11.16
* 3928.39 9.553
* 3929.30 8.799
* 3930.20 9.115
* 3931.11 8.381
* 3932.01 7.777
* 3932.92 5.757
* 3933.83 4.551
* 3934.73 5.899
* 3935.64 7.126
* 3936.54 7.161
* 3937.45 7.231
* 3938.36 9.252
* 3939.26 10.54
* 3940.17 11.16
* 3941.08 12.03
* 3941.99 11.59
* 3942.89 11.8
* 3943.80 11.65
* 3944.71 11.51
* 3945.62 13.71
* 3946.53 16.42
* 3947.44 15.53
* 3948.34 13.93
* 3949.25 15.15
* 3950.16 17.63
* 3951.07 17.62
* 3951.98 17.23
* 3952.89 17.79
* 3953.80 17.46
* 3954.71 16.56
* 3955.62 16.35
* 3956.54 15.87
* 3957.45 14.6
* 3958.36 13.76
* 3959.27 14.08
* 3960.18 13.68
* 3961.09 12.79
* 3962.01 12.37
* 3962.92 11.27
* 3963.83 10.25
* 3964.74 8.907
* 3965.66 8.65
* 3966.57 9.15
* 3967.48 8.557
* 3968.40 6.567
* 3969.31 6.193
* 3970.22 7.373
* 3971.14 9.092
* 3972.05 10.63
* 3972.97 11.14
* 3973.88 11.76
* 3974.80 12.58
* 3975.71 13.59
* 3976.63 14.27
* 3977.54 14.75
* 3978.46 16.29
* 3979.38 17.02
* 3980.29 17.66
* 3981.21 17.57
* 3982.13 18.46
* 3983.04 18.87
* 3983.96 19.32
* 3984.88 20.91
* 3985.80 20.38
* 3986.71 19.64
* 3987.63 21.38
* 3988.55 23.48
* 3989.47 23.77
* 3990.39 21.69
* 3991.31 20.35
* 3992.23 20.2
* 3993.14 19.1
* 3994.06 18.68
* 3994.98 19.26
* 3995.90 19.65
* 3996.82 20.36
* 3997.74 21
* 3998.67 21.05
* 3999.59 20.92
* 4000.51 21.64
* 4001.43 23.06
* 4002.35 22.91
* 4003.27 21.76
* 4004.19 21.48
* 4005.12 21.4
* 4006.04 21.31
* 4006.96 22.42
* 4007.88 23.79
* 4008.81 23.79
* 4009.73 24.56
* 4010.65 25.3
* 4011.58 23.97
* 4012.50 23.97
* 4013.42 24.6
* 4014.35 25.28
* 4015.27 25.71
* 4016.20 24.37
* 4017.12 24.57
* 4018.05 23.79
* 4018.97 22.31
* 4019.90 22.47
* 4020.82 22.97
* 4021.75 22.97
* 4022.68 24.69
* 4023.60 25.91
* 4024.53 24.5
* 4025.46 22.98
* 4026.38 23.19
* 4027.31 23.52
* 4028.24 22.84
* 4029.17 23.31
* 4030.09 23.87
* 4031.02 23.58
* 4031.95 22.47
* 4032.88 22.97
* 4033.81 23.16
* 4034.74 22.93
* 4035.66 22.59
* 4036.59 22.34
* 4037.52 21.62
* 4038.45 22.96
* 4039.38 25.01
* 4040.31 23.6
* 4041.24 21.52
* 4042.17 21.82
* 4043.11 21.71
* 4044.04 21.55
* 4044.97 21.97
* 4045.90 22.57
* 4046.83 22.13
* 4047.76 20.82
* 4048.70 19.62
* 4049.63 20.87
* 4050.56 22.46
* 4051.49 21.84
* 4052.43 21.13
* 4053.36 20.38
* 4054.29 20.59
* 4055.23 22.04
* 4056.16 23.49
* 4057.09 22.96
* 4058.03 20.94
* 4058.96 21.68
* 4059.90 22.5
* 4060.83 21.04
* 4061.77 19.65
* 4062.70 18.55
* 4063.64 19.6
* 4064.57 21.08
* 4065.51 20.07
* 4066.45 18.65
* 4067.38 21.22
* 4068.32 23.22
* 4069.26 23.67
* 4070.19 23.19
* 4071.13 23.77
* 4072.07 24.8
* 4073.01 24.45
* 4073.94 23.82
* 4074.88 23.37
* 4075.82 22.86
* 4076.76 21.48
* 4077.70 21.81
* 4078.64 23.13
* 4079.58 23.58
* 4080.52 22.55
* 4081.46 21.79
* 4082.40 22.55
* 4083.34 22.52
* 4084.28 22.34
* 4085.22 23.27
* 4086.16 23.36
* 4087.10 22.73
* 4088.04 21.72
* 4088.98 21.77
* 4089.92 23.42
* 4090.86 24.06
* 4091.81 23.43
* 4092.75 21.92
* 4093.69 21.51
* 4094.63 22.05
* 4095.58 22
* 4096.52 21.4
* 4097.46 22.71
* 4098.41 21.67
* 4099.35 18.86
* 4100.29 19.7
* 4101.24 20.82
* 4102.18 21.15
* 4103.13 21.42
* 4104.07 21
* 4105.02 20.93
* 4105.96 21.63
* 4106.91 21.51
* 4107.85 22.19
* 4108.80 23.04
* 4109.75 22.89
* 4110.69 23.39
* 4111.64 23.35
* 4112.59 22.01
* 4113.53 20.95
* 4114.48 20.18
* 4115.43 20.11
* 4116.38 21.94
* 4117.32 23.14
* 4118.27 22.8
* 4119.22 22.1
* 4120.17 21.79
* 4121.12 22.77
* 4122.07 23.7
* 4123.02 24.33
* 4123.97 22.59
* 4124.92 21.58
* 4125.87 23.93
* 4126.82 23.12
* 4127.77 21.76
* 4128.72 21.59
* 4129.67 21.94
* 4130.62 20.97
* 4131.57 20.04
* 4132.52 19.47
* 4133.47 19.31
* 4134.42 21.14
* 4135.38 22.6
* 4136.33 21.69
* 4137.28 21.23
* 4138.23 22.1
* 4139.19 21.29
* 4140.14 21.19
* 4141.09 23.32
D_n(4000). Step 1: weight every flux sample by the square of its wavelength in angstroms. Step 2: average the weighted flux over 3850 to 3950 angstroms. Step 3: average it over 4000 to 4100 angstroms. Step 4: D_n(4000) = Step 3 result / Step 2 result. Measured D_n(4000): 1.95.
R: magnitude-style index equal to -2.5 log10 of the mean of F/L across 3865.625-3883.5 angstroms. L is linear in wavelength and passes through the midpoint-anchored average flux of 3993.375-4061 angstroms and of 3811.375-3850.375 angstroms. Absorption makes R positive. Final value 0.11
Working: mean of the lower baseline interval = 9.16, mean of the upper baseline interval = 22.5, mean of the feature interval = 11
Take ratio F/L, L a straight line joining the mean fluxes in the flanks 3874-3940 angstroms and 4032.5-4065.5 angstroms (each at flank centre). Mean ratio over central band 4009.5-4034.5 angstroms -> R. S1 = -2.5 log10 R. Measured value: -0.19 mag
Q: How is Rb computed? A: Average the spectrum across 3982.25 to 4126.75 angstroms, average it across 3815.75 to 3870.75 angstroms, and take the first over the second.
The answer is 2.3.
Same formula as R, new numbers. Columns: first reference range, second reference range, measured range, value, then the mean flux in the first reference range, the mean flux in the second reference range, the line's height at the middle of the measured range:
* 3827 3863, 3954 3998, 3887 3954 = -0.06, 9.52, 15.4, 12.9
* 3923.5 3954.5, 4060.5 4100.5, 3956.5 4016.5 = -0.15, 11.7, 22.1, 15.2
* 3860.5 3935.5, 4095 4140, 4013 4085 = -0.19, 12.8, 21.7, 18.9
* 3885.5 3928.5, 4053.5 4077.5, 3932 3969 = 0.36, 14.6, 21.9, 16.6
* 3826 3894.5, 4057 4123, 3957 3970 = 0.41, 10.5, 22.1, 15.7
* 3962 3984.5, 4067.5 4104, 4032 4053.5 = -0.19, 12.5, 22.4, 18.7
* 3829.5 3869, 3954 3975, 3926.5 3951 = 0.04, 9.91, 11.5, 11.1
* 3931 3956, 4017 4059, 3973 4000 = -0.10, 12.1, 22.6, 16.9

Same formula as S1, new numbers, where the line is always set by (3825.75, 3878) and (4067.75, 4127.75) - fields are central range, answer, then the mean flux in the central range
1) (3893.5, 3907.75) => -0.210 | 15.1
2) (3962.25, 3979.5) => 0.422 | 10.9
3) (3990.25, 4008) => -0.207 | 21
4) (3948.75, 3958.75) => -0.088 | 16.4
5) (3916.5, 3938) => 0.250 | 10.8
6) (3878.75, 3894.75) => -0.047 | 12.2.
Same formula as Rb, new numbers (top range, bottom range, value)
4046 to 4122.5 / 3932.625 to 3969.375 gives 1.83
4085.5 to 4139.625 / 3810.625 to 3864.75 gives 2.25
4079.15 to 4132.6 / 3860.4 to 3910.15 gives 1.73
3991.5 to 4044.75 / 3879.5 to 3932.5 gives 1.65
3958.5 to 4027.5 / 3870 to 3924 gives 1.36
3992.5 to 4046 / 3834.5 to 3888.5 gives 2.16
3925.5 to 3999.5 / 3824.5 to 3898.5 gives 1.32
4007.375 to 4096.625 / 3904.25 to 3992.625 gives 1.63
